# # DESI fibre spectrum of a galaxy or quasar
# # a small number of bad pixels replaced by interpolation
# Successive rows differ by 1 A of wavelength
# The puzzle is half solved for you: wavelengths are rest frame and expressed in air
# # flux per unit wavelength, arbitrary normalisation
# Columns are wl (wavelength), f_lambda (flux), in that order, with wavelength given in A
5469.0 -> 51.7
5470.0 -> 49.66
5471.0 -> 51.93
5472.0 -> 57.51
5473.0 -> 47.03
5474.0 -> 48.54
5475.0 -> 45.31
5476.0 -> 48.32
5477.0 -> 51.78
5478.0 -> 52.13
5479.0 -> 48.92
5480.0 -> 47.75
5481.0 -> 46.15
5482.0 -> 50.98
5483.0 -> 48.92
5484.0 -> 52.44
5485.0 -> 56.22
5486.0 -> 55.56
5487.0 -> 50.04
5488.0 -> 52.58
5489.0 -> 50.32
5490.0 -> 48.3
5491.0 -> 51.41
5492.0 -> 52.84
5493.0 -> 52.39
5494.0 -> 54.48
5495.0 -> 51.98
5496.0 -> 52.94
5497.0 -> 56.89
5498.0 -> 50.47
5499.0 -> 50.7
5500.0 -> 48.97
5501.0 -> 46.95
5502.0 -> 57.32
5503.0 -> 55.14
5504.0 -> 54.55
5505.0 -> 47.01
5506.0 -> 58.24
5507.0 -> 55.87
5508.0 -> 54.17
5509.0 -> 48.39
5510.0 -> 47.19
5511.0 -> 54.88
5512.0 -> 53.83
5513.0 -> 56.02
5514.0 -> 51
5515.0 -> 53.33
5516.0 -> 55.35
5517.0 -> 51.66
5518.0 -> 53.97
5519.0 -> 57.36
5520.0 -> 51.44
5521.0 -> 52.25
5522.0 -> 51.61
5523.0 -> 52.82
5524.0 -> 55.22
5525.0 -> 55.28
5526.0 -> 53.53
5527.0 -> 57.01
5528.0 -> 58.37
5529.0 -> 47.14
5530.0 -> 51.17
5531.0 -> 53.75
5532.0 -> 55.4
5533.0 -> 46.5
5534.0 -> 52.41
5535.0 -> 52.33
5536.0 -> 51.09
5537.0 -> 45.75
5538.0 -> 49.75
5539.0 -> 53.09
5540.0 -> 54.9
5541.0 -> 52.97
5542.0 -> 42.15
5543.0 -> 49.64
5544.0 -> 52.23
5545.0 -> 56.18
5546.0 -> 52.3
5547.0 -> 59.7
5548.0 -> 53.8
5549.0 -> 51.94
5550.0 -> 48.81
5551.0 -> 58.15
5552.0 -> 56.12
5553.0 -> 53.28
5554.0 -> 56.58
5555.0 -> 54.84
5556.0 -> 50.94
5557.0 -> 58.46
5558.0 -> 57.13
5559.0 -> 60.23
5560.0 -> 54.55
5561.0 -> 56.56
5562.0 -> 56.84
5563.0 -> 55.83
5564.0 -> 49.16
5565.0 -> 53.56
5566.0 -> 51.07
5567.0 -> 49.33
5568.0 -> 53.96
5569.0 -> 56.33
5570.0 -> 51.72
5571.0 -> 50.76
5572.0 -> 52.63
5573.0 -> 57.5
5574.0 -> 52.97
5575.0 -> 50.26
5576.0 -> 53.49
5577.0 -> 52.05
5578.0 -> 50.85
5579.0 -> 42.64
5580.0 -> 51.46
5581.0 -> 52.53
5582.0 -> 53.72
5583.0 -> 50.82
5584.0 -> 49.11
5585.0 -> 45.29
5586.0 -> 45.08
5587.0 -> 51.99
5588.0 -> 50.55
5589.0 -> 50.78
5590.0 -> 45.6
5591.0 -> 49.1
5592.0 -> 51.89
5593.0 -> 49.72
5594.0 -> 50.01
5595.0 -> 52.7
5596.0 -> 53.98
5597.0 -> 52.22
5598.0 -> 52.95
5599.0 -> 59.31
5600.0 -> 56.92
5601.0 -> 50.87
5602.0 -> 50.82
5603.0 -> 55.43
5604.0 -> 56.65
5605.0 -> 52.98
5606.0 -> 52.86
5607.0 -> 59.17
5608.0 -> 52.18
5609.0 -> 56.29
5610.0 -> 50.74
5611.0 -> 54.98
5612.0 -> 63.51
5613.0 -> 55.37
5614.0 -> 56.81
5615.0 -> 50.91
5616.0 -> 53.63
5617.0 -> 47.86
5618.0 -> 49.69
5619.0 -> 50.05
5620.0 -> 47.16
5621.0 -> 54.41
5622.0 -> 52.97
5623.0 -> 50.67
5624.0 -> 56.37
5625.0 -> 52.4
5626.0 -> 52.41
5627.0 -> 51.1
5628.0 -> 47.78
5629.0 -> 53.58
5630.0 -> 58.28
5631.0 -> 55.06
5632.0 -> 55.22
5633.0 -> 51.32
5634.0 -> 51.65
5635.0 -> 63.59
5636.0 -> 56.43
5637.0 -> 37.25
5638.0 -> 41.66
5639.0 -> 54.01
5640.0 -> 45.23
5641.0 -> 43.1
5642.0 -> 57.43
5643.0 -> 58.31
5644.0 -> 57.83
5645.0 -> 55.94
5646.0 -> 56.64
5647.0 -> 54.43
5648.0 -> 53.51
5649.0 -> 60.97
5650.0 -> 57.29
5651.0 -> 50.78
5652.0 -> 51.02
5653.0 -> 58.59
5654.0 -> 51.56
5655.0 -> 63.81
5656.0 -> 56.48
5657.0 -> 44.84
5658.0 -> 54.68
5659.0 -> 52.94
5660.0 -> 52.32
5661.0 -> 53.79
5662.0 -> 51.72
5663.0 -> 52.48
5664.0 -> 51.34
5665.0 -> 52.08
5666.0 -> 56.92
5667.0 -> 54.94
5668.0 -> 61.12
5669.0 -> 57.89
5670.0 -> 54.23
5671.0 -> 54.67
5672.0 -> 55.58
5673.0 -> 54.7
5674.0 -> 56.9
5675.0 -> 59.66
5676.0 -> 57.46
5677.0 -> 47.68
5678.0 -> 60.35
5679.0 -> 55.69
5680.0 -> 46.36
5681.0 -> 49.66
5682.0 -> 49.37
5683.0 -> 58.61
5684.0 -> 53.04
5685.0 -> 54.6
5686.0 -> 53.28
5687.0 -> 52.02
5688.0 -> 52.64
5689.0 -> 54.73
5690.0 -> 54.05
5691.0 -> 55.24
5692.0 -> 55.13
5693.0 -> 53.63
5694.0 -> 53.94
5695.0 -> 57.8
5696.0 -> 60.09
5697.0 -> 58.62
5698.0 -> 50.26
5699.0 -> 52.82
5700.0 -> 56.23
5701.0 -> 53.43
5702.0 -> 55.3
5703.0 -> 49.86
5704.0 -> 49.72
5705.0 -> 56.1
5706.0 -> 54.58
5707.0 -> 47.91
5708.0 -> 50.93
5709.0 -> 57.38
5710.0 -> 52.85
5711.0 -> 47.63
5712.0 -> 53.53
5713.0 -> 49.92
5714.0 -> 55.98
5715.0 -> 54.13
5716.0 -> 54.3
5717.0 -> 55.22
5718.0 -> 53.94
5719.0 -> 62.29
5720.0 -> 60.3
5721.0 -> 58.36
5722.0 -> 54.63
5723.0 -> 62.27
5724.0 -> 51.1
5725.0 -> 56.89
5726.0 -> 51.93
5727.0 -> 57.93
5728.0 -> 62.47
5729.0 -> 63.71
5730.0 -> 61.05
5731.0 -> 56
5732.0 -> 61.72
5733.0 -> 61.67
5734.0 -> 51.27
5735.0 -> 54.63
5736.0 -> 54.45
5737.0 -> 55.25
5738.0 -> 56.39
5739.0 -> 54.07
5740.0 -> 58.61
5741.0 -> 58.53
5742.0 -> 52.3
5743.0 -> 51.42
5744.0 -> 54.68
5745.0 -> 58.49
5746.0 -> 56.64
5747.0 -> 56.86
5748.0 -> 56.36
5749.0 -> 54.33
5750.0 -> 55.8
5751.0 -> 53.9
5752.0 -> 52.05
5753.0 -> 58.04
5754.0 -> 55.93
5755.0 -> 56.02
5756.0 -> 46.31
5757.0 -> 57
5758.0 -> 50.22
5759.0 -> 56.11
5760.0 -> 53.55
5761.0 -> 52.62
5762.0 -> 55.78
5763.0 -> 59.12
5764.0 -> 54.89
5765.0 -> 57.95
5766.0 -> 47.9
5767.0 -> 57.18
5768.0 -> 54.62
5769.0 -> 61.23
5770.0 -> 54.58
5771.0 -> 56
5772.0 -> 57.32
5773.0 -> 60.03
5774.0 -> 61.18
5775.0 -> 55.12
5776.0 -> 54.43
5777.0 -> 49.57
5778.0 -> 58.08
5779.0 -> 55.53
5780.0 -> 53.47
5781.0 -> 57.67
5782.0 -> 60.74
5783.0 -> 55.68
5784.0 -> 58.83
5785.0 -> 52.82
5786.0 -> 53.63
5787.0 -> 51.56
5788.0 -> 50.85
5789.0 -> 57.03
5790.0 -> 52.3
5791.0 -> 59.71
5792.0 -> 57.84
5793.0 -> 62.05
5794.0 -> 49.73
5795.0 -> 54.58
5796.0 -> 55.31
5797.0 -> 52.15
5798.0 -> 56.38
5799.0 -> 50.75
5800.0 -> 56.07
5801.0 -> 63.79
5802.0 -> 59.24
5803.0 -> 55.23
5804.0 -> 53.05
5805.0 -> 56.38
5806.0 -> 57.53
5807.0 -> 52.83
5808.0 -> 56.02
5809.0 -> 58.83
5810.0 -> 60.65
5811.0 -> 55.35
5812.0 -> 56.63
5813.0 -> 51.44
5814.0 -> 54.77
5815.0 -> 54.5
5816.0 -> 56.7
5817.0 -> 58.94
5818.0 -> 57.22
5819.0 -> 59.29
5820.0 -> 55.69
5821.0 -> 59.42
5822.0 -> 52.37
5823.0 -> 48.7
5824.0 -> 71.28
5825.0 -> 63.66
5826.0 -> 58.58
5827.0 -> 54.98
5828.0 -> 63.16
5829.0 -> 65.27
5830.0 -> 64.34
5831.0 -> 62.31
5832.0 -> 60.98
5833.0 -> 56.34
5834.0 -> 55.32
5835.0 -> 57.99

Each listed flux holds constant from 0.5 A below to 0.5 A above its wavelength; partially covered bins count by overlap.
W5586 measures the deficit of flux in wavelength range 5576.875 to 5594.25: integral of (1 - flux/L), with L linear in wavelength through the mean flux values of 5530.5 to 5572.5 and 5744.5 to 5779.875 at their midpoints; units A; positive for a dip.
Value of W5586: 1.3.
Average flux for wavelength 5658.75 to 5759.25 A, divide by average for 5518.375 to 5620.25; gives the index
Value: 1.0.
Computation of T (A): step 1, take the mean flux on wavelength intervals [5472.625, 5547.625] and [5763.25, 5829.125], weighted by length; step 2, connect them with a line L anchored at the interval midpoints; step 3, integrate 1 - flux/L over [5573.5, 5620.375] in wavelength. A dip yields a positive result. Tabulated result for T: 1.2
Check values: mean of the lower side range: 52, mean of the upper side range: 56.4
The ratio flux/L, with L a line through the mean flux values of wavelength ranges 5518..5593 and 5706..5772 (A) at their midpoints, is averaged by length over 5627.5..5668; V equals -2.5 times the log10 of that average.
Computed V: 0.01 mag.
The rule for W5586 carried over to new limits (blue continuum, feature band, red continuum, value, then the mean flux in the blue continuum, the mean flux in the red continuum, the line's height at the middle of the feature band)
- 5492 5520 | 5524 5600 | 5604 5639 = 0.6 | 53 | 52.9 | 52.9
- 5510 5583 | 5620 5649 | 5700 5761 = 0.7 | 53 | 55.2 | 54.1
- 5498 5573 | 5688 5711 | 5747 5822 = 0.4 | 53.1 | 55.7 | 54.8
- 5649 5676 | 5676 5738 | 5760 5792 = 0.4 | 54.9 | 55.7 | 55.2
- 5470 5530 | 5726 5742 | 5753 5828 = -0.6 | 52.2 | 56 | 55.3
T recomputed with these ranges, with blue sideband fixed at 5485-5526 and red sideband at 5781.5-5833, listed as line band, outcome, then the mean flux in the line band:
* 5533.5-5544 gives 0.5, 50.5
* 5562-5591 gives 1.4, 51.2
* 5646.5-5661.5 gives 0.1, 54.5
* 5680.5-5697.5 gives 0.3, 54.5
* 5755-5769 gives 0.5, 54.4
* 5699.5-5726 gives 0.6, 54.4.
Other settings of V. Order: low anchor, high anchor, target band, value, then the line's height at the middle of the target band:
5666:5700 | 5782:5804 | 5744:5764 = 0.006 mag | 55.3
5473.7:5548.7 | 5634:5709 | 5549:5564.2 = -0.051 mag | 52.6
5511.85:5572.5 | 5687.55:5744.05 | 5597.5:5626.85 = 0.009 mag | 54.1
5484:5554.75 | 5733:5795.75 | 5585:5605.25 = 0.037 mag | 53.6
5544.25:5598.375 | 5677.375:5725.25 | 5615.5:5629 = 0.039 mag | 53.3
